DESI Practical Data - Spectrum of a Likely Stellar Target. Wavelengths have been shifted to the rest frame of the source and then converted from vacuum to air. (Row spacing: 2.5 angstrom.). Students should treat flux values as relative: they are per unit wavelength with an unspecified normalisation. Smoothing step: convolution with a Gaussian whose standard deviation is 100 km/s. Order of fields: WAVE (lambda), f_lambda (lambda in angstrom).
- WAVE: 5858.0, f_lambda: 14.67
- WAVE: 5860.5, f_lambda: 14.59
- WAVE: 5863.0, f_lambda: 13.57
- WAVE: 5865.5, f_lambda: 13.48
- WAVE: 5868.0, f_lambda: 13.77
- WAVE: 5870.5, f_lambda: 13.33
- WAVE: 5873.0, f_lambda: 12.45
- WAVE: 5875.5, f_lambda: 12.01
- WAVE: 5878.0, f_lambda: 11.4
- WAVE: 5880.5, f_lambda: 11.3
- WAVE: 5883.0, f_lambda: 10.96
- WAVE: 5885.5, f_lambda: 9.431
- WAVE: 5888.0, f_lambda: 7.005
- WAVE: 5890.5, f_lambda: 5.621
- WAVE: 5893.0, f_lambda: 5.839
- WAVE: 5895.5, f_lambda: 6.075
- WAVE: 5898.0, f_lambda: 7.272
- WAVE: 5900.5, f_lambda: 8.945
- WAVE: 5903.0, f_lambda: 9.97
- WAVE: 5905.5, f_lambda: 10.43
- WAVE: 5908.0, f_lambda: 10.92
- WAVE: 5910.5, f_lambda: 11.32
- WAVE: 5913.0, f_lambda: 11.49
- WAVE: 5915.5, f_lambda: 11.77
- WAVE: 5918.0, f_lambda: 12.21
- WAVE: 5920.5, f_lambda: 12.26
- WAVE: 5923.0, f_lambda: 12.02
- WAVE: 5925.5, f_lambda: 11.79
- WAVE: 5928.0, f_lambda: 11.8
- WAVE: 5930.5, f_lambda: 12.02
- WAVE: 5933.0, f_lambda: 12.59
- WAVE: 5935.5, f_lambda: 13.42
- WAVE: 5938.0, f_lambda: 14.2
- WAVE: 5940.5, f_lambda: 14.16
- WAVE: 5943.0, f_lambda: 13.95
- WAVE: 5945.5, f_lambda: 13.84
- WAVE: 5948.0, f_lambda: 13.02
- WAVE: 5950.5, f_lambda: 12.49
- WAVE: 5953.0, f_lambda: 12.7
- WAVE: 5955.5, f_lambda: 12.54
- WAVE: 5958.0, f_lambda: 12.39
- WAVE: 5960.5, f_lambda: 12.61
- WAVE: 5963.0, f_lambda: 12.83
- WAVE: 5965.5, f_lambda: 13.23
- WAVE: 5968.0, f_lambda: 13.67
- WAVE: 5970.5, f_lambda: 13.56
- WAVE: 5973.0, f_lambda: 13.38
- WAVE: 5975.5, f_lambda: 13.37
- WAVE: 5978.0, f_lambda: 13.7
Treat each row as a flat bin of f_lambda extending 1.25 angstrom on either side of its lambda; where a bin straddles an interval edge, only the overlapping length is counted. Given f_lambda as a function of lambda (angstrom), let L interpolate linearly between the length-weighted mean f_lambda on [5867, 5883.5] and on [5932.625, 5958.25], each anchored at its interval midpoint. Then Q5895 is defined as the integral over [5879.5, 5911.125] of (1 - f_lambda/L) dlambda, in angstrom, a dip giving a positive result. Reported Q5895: 9.4 angstrom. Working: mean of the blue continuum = 12.2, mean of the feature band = 8.78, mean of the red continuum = 13.3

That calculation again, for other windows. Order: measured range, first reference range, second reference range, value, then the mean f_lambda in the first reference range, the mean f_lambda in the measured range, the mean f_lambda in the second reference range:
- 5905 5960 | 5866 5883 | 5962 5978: 2.18 angstrom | 12.3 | 12.5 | 13.4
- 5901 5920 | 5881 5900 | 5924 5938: -2.01 angstrom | 7.67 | 11.1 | 12.5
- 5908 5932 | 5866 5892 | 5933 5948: 1.74 angstrom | 10.8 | 11.8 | 13.7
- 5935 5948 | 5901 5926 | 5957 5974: -1.67 angstrom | 11.3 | 13.9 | 13.1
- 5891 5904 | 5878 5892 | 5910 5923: 3.50 angstrom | 9.04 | 7.46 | 11.9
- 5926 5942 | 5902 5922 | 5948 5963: -1.35 angstrom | 11.3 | 13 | 12.6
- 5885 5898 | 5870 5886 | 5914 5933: 5.57 angstrom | 11.6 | 6.69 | 12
